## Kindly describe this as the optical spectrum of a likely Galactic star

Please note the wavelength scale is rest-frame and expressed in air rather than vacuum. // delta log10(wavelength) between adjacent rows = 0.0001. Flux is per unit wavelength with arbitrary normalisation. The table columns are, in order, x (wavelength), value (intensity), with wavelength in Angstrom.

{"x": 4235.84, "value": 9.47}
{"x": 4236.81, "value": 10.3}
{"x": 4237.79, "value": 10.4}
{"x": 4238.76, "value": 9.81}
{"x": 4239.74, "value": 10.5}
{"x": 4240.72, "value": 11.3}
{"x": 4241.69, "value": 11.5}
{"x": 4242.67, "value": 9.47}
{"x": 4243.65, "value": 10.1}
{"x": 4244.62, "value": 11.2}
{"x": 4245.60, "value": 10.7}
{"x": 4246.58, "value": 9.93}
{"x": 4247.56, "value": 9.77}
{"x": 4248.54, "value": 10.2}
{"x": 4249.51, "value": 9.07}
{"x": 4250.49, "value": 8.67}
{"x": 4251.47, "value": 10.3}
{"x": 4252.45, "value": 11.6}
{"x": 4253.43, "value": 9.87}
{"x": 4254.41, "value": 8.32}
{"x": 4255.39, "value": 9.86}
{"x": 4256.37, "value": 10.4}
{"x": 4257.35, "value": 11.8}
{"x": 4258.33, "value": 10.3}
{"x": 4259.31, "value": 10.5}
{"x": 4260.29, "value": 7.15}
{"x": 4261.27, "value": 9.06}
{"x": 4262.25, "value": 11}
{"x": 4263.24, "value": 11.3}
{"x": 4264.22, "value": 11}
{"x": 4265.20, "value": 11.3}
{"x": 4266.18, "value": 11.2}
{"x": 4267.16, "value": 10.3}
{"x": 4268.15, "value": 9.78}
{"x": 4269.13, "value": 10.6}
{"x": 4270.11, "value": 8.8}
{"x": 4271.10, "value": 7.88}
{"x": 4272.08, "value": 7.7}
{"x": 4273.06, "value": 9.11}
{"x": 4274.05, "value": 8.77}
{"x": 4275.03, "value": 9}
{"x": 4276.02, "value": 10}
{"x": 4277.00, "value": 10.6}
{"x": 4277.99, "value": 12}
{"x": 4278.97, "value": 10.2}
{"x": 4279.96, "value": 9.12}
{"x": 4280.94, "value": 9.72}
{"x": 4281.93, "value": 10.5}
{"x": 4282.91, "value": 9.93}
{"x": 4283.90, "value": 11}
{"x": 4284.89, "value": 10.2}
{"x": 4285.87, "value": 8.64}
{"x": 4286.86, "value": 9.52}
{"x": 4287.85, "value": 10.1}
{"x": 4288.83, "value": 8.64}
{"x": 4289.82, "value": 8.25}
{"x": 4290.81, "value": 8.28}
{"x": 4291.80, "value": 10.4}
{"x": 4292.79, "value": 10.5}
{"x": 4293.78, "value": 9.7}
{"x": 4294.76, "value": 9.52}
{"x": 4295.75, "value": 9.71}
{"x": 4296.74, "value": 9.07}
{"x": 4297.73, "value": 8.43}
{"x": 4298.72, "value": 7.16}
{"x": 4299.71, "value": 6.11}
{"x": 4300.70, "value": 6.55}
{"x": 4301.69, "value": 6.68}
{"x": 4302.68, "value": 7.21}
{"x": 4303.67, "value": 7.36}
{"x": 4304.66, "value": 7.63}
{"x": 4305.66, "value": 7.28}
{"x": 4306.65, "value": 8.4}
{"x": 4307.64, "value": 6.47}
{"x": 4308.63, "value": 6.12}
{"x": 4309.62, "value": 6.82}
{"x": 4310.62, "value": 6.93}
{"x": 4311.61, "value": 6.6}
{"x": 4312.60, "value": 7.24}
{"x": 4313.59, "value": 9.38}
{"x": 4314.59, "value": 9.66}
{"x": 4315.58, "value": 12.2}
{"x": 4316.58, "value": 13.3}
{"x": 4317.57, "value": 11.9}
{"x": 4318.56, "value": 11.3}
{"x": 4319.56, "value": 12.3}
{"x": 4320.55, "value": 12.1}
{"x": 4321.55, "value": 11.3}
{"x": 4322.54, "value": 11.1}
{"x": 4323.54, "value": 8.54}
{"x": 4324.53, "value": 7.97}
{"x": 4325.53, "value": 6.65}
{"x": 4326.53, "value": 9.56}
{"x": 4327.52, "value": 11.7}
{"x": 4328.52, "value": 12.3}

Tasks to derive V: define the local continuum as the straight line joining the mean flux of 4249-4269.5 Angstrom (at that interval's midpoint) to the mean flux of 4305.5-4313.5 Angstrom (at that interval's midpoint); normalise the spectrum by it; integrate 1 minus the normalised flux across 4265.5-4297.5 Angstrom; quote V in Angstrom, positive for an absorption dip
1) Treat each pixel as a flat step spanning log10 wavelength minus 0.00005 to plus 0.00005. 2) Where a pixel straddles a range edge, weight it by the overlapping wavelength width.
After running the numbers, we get -3.2 Angstrom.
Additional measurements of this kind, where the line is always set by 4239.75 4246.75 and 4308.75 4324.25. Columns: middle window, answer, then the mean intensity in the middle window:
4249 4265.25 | 0.7 Angstrom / 10.1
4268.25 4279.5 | 0.9 Angstrom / 9.52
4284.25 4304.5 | 3.1 Angstrom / 8.6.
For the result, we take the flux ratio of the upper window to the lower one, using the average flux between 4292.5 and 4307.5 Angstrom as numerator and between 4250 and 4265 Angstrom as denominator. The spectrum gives 0.8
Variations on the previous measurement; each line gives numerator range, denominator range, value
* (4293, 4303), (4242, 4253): 0.80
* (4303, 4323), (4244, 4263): 0.92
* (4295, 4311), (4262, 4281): 0.74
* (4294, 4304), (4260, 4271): 0.78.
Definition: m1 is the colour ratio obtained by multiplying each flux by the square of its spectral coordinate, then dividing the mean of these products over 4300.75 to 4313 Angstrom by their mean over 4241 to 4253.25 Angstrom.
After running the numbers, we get 0.7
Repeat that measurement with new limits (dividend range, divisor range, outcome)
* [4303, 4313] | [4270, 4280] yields 0.76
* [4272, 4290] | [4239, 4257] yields 0.97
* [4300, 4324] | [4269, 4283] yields 0.95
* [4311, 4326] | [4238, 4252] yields 1.02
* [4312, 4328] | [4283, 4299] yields 1.12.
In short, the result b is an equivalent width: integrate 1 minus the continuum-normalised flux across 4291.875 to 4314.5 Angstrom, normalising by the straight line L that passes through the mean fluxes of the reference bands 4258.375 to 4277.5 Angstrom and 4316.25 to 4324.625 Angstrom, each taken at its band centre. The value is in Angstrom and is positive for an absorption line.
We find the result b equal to 6.0 Angstrom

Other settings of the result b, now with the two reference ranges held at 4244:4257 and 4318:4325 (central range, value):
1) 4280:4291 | 0.85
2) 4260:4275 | 0.73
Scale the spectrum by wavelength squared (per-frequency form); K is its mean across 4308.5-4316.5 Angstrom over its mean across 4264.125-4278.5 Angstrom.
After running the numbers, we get 0.9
